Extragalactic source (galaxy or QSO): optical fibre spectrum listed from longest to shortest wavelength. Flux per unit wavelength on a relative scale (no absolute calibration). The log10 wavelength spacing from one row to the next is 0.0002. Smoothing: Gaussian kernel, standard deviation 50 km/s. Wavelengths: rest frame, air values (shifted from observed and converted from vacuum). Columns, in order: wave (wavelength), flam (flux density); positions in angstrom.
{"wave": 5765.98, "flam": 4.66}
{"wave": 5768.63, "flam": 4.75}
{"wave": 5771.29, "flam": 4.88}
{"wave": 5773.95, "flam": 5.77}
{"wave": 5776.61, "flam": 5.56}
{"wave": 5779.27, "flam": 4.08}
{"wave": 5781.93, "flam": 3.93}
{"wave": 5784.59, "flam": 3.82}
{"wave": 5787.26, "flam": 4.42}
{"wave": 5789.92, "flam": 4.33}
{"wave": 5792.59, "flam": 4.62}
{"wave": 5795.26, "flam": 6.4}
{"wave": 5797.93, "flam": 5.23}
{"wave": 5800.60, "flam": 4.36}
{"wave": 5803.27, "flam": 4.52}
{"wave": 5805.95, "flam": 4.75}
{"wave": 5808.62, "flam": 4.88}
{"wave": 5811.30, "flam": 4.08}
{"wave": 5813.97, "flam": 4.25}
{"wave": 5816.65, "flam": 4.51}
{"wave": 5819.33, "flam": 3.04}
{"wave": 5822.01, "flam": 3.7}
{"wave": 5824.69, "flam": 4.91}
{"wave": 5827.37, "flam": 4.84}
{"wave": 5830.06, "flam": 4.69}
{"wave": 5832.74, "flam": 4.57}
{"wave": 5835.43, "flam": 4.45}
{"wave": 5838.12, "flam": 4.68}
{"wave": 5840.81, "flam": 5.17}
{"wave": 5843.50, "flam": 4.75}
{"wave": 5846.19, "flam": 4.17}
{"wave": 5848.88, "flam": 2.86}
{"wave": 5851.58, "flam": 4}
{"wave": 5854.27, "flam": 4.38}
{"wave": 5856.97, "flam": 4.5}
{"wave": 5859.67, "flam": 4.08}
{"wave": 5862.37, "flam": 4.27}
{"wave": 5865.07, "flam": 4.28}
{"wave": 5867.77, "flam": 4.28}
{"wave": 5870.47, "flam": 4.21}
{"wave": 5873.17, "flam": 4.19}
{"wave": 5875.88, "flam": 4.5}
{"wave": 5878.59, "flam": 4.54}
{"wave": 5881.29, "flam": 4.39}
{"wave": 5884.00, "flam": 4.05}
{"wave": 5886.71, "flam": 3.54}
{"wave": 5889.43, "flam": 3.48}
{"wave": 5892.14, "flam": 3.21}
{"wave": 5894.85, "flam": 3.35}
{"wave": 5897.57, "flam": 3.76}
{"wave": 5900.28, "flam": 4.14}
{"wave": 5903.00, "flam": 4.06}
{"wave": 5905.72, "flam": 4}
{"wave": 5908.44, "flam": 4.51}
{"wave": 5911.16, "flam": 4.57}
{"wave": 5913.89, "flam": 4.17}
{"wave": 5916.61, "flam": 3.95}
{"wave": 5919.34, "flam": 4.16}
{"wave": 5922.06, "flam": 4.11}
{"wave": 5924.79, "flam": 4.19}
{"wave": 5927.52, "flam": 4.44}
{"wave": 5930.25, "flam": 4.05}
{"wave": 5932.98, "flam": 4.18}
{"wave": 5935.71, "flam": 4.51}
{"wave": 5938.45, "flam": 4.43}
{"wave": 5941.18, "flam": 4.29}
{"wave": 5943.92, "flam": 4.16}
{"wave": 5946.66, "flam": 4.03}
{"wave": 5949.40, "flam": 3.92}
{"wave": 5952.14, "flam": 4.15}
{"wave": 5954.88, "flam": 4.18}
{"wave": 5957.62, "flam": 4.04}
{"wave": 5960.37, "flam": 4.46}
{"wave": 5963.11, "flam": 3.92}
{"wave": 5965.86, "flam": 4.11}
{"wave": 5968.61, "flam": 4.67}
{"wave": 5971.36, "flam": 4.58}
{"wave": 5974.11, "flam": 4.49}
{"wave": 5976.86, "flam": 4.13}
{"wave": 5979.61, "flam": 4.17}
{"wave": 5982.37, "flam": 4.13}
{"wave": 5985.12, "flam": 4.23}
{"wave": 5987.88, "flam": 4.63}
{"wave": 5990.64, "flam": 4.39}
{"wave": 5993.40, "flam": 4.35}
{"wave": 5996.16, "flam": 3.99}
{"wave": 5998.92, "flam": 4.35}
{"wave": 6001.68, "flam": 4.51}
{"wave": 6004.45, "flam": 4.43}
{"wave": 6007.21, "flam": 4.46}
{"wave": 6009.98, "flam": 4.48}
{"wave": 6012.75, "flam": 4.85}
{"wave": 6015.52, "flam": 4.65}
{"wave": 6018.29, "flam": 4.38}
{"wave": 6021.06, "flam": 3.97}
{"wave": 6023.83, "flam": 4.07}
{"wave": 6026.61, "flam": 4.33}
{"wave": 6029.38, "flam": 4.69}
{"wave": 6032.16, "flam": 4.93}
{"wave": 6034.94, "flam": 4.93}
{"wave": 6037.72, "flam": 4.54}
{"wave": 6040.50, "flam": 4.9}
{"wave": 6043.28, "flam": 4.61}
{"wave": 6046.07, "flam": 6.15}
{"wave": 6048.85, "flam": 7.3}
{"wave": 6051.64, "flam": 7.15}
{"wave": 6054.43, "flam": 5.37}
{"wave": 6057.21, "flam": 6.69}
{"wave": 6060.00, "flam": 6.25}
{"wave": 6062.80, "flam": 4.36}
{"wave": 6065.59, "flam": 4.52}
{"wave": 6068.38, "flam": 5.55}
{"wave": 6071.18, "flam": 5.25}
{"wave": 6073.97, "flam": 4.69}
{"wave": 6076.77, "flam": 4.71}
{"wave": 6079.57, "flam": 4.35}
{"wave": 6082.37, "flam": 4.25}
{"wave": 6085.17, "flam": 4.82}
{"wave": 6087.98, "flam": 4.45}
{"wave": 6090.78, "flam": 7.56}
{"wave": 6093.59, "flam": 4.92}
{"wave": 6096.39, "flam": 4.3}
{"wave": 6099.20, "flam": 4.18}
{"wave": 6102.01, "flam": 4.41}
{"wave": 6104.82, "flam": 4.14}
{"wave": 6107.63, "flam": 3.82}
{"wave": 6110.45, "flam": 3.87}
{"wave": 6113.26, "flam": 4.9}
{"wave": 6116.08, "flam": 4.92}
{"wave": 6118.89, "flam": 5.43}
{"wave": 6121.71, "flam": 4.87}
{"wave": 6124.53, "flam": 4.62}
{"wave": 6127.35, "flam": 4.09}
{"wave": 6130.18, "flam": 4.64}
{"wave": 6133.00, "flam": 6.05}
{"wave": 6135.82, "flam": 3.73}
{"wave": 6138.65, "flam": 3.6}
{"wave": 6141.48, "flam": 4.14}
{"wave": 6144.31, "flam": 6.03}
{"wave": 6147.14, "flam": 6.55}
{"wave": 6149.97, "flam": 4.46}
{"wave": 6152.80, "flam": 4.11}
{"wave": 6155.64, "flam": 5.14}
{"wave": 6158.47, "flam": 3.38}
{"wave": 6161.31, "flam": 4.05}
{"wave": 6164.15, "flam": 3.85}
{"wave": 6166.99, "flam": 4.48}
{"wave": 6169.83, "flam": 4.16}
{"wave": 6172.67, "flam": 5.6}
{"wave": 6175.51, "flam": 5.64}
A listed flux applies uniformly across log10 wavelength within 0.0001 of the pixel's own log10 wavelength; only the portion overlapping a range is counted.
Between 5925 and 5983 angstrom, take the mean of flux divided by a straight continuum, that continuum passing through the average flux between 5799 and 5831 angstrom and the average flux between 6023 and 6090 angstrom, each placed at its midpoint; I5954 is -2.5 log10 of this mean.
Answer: 0.14 mag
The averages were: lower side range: 4.38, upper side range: 5.15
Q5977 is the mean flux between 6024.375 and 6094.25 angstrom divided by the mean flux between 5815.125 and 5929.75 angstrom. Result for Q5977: 1.3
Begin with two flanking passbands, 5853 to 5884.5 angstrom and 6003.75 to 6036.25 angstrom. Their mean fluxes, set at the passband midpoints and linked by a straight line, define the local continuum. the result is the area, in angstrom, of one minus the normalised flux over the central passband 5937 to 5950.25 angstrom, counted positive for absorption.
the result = 0.7 angstrom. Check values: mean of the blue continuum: 4.31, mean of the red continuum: 4.52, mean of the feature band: 4.18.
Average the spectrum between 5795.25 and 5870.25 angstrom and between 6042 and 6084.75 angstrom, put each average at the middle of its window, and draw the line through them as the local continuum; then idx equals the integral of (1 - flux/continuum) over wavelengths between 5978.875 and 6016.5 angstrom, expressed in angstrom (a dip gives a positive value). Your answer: 5.3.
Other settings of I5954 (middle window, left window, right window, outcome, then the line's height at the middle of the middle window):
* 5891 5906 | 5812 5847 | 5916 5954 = 0.14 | 4.27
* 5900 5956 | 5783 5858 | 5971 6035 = 0.06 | 4.43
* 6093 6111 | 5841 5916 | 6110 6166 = 0.08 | 4.56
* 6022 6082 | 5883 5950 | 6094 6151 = -0.17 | 4.44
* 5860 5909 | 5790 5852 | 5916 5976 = 0.09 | 4.36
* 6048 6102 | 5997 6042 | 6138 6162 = -0.15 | 4.58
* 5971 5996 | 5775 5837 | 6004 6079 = 0.14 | 4.92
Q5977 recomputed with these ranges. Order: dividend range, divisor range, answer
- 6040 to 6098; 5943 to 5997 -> 1.26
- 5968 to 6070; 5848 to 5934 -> 1.18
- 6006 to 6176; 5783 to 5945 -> 1.13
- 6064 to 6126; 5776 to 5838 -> 1.05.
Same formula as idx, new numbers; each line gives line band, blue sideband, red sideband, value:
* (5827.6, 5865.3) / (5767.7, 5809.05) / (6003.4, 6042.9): 2.80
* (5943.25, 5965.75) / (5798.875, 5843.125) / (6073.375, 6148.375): 2.40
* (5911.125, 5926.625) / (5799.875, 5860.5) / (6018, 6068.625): 1.78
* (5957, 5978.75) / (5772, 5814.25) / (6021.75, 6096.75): 3.06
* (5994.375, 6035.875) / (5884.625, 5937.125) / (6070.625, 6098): 0.89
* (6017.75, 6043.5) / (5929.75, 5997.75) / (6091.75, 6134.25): -0.66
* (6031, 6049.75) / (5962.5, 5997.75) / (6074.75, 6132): -3.38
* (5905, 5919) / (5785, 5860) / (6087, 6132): 0.91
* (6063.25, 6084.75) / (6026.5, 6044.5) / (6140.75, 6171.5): -0.26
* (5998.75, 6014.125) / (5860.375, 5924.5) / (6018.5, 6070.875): 1.27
